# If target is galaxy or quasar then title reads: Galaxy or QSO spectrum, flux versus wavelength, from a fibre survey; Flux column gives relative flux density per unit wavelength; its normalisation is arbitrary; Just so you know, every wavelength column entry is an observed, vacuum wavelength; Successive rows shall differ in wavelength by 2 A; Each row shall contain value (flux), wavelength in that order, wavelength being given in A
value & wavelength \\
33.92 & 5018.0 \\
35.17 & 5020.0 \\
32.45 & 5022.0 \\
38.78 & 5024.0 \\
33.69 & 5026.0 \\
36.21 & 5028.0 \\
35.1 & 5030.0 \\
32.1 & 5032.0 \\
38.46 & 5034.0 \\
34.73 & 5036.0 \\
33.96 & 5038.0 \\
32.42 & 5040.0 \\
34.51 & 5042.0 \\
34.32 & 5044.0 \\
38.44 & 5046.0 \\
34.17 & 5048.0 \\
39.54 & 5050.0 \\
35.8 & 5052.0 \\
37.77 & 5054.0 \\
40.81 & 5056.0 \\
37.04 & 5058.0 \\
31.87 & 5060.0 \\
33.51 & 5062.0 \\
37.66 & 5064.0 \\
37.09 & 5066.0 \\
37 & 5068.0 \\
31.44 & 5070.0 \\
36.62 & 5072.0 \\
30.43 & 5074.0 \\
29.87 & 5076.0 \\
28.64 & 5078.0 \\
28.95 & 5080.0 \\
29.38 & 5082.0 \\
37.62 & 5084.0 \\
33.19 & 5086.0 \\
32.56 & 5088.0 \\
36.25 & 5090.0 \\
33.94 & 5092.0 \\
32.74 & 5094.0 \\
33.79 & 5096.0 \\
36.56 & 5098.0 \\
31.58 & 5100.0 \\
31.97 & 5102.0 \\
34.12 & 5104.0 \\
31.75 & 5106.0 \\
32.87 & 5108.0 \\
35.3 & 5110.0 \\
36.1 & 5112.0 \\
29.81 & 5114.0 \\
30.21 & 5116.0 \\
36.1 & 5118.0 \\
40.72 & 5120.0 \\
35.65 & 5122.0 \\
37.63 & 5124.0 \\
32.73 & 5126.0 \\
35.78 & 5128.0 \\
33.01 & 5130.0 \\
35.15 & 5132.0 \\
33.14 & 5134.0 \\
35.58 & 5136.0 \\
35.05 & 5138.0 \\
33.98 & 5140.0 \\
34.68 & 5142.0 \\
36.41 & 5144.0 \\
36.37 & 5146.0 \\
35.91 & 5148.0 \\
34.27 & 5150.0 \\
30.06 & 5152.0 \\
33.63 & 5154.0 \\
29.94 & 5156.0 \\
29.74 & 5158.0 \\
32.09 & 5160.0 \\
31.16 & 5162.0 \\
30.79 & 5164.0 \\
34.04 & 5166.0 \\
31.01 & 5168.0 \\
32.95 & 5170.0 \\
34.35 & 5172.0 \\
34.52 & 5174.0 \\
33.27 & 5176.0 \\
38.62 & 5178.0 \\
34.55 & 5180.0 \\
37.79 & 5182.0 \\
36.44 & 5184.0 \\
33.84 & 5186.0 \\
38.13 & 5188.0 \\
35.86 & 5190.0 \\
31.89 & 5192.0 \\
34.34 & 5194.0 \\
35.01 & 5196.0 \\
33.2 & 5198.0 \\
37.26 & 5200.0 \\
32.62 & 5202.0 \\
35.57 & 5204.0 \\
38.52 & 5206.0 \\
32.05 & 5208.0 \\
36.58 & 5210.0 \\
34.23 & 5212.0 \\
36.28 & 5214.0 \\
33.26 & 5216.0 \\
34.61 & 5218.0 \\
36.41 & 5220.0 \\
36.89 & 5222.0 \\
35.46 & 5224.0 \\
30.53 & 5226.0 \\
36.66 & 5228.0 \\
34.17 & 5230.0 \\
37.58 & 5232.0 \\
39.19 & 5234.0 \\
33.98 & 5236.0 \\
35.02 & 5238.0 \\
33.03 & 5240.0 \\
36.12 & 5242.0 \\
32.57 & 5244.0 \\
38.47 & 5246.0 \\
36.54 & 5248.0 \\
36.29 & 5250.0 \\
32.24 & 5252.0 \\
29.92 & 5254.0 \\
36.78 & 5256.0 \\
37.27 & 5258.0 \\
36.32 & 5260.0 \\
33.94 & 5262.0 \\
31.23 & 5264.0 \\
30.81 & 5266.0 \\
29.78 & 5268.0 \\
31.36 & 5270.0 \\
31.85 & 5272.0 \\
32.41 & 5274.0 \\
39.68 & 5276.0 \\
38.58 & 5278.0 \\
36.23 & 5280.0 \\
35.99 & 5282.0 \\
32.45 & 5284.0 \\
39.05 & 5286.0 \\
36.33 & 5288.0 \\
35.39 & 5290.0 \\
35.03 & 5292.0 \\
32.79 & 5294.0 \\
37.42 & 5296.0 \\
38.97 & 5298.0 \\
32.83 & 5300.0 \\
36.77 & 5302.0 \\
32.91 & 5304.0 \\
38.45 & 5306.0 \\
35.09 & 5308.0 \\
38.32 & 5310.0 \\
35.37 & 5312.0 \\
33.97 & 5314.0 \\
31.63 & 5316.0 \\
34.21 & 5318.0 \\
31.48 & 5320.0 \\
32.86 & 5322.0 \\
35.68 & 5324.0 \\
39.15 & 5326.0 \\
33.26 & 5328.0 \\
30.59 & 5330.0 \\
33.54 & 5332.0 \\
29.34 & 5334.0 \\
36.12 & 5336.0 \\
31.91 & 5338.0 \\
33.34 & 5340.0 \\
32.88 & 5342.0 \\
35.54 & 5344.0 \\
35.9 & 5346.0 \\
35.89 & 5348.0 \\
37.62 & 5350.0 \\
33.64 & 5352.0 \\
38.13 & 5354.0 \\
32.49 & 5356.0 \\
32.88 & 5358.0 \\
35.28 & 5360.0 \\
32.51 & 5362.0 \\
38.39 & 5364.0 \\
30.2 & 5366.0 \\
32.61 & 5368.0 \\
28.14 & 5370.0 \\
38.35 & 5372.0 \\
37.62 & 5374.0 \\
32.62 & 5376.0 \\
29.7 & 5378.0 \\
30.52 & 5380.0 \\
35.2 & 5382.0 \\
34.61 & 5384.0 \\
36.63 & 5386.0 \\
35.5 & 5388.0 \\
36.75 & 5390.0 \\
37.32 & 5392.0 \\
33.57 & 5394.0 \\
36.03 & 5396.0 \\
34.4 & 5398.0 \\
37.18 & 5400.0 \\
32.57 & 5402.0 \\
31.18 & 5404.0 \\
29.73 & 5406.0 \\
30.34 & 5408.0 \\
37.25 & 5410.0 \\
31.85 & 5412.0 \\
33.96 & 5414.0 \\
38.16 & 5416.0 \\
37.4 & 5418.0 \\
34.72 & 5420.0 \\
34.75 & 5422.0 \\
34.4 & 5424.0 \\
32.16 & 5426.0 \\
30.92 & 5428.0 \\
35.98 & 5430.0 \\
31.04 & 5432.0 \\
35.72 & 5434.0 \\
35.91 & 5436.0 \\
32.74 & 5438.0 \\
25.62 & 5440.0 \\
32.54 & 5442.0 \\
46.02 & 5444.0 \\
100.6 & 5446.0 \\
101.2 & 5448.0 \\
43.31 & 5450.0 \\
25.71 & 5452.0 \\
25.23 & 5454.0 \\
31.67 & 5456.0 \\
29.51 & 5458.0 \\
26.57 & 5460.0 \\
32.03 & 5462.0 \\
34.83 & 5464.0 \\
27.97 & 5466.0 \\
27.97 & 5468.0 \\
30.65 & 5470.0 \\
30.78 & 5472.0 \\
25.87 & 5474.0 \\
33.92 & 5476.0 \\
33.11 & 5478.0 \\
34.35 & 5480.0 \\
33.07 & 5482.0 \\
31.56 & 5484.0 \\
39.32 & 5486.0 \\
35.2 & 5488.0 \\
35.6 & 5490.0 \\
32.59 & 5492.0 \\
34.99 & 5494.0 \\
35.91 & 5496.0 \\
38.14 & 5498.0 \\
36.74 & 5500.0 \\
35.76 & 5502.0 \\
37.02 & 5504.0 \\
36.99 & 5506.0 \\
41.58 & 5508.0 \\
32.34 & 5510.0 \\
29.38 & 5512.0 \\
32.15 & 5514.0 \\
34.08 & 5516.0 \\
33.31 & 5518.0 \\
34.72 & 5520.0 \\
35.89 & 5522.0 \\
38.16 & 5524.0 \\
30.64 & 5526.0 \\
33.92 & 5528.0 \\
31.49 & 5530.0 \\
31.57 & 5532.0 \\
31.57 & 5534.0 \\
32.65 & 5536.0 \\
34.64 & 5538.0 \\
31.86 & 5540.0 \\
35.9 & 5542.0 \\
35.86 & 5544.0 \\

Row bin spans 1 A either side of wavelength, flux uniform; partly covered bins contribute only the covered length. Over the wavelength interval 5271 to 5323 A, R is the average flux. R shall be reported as 35.2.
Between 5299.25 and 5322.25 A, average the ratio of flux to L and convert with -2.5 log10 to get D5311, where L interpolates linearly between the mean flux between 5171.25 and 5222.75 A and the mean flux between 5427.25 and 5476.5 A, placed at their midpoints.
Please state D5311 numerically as 0.051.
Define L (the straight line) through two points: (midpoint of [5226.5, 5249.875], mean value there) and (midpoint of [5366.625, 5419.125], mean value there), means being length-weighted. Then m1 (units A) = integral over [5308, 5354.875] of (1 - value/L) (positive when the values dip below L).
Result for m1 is 0.5 A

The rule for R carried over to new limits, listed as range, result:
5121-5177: 33.7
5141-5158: 33.7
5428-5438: 34.1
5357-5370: 33.2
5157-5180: 33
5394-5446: 35.4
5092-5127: 34.1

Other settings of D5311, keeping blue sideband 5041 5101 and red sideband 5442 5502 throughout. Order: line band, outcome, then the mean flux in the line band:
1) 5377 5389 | 0.10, 33.7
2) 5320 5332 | 0.08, 34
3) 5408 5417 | 0.07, 34.8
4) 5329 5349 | 0.09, 33.5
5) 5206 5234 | 0.01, 35.3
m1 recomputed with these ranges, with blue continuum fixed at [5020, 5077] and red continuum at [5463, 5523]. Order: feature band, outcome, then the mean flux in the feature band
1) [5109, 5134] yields 0.1 A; 34.8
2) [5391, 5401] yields -0.5 A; 35.7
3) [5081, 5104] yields 1.0 A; 33.6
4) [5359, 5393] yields 0.0 A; 34.2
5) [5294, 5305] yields -0.3 A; 35.5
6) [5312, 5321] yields 0.3 A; 33.1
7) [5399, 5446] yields -1.9 A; 35.4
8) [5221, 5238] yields -0.4 A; 35.5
